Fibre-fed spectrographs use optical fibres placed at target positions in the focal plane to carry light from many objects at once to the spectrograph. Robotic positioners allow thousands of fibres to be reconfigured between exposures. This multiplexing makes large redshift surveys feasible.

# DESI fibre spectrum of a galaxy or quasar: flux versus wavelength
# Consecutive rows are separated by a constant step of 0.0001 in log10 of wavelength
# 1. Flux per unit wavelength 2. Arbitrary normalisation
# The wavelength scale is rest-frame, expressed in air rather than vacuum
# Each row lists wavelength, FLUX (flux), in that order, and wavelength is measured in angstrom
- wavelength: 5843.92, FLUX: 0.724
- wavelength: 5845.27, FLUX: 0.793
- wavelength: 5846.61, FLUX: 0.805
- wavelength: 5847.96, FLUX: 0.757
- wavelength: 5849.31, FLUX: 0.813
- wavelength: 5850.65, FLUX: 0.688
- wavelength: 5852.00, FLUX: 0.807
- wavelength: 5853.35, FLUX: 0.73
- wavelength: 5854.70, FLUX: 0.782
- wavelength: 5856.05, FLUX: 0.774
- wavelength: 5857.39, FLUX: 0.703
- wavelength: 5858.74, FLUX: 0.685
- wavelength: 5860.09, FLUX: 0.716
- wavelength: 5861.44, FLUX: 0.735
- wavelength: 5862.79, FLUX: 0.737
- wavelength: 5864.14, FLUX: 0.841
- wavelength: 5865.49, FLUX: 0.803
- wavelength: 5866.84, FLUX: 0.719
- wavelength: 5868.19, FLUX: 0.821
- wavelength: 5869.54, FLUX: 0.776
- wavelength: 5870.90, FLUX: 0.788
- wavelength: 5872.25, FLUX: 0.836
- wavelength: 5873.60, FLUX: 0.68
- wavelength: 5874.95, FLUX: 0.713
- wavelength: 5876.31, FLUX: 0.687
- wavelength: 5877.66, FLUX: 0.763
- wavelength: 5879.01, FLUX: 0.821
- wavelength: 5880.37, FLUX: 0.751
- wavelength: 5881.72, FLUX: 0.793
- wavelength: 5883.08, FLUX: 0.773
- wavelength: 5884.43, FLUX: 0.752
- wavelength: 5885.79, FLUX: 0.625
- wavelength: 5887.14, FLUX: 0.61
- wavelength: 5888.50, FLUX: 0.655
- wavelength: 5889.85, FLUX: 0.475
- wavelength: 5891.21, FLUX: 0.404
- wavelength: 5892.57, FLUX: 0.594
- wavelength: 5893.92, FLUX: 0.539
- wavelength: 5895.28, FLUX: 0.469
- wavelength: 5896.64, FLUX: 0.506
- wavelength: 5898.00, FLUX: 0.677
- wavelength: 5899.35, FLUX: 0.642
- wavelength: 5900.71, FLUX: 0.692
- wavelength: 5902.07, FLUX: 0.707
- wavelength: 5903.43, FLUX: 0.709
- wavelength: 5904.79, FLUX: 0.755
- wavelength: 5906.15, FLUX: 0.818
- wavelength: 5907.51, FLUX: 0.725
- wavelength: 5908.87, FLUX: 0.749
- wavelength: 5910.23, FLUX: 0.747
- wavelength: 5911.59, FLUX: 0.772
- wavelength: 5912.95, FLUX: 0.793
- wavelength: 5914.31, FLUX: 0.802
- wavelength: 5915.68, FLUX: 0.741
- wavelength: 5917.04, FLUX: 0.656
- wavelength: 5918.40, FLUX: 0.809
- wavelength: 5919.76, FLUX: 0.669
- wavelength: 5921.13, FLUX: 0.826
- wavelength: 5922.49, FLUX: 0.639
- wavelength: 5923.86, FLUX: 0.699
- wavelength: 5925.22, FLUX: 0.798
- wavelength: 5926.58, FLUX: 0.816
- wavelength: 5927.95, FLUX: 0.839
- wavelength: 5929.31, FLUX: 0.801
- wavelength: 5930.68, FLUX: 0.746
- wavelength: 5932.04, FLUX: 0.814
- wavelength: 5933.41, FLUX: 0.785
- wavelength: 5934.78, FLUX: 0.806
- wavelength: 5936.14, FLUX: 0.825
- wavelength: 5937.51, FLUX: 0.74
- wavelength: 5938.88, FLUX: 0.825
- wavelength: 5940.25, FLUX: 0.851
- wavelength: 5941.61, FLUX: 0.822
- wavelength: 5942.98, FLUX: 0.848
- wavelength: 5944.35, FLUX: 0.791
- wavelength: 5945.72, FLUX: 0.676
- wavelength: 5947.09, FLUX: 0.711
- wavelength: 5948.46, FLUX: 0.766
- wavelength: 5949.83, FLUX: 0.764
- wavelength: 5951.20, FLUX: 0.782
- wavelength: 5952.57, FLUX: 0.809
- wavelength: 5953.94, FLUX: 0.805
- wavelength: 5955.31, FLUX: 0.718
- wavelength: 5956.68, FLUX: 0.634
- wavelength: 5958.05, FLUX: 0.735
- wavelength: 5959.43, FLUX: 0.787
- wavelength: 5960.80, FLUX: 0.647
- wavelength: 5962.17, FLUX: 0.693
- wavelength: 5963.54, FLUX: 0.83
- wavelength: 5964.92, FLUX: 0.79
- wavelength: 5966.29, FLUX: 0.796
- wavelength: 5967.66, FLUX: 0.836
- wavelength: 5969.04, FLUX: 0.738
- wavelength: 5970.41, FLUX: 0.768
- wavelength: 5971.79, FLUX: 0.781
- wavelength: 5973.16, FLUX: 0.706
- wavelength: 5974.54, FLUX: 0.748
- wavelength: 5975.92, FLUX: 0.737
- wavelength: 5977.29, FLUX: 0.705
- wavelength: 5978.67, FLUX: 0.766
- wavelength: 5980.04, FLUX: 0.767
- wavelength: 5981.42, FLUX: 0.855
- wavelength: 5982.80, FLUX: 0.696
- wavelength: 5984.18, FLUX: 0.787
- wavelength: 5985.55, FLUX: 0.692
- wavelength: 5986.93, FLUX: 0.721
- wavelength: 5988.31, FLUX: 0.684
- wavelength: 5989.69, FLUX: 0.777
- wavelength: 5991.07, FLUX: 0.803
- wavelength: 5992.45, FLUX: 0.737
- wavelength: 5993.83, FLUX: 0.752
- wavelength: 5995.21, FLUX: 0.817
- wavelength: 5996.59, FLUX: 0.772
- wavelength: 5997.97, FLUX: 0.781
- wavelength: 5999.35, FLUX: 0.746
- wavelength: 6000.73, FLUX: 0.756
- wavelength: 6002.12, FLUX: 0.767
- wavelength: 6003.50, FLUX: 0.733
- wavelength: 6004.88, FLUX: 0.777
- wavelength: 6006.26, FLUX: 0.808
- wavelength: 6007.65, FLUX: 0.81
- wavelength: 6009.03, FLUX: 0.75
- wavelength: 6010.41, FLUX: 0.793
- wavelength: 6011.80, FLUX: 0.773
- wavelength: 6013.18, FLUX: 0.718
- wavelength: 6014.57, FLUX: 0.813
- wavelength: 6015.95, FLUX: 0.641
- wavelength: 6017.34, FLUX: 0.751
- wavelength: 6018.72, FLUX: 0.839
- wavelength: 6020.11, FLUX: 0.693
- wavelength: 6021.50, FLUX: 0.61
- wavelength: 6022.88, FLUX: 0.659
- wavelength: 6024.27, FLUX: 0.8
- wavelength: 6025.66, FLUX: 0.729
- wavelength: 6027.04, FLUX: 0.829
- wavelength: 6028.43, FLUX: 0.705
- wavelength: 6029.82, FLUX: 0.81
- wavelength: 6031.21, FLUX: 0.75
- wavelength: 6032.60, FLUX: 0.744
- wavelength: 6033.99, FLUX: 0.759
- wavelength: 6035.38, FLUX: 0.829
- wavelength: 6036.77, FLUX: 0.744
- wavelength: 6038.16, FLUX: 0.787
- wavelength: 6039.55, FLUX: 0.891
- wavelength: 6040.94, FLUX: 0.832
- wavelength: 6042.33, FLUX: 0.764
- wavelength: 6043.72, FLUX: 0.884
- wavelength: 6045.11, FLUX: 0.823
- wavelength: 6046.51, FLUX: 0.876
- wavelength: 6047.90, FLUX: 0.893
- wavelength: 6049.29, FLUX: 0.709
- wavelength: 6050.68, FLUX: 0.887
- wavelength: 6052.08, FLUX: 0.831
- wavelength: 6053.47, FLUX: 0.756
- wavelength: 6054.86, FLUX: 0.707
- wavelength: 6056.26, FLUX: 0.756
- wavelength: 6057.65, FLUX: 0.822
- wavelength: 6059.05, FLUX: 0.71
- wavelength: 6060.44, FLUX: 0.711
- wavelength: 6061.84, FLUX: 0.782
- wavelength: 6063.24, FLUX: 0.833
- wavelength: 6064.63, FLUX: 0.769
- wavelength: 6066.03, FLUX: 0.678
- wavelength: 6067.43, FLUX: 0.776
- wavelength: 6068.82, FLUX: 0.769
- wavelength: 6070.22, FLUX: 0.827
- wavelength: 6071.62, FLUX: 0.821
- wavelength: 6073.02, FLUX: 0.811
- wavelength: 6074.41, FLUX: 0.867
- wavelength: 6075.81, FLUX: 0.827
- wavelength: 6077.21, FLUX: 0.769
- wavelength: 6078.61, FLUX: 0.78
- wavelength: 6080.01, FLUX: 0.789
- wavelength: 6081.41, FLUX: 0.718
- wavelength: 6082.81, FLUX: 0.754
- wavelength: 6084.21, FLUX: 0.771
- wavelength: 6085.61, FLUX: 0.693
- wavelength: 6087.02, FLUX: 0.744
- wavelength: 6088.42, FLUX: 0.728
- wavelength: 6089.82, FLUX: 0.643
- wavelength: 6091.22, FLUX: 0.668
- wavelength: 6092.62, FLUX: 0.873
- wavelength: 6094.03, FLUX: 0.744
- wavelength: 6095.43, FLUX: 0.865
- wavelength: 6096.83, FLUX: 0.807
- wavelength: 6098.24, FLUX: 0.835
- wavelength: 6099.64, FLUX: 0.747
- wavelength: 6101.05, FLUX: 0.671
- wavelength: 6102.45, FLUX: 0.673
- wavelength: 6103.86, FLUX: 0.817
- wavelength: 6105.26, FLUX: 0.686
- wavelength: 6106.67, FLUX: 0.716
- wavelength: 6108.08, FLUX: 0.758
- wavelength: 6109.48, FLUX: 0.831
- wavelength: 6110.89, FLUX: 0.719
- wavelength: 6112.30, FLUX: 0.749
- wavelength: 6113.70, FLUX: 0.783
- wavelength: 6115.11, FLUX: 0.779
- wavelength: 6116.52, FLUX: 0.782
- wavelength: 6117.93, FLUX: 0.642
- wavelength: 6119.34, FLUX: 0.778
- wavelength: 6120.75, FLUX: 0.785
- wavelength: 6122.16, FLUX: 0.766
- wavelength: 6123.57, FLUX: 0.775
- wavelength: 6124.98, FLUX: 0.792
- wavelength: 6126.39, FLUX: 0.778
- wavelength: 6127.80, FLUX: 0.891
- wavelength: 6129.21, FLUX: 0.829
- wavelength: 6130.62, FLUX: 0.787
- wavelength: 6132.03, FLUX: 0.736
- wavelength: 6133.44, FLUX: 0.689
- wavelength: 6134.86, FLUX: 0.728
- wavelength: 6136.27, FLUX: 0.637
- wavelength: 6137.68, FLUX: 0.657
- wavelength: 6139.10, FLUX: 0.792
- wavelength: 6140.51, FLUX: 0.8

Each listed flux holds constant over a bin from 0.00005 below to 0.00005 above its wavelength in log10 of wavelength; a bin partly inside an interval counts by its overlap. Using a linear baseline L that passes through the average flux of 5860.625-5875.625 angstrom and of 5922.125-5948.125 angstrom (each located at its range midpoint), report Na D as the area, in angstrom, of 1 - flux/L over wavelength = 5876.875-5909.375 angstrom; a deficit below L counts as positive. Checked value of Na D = 4.5 angstrom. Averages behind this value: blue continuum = 0.768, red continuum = 0.782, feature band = 0.667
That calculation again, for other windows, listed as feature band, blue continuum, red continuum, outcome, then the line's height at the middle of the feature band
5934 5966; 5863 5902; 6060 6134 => -2.5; 0.712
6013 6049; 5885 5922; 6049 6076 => -0.7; 0.761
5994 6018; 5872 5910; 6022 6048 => 0.1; 0.768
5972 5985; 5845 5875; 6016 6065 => 0.3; 0.772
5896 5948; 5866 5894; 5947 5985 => -1.9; 0.726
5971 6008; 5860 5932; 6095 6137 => -1.1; 0.736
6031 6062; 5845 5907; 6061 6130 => -1.6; 0.756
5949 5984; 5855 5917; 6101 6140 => -1.6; 0.723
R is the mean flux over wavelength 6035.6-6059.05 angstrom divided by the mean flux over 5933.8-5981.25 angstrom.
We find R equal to 1.05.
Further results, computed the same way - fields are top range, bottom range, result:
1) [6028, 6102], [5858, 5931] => 1.09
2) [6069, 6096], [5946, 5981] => 1.03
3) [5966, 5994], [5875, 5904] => 1.16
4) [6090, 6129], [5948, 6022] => 1.01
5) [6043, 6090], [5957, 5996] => 1.04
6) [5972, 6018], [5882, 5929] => 1.09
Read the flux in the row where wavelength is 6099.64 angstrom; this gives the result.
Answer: 0.747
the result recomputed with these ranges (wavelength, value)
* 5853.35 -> 0.73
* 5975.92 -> 0.737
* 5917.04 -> 0.656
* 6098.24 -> 0.835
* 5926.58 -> 0.816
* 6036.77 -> 0.744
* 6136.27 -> 0.637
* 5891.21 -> 0.404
